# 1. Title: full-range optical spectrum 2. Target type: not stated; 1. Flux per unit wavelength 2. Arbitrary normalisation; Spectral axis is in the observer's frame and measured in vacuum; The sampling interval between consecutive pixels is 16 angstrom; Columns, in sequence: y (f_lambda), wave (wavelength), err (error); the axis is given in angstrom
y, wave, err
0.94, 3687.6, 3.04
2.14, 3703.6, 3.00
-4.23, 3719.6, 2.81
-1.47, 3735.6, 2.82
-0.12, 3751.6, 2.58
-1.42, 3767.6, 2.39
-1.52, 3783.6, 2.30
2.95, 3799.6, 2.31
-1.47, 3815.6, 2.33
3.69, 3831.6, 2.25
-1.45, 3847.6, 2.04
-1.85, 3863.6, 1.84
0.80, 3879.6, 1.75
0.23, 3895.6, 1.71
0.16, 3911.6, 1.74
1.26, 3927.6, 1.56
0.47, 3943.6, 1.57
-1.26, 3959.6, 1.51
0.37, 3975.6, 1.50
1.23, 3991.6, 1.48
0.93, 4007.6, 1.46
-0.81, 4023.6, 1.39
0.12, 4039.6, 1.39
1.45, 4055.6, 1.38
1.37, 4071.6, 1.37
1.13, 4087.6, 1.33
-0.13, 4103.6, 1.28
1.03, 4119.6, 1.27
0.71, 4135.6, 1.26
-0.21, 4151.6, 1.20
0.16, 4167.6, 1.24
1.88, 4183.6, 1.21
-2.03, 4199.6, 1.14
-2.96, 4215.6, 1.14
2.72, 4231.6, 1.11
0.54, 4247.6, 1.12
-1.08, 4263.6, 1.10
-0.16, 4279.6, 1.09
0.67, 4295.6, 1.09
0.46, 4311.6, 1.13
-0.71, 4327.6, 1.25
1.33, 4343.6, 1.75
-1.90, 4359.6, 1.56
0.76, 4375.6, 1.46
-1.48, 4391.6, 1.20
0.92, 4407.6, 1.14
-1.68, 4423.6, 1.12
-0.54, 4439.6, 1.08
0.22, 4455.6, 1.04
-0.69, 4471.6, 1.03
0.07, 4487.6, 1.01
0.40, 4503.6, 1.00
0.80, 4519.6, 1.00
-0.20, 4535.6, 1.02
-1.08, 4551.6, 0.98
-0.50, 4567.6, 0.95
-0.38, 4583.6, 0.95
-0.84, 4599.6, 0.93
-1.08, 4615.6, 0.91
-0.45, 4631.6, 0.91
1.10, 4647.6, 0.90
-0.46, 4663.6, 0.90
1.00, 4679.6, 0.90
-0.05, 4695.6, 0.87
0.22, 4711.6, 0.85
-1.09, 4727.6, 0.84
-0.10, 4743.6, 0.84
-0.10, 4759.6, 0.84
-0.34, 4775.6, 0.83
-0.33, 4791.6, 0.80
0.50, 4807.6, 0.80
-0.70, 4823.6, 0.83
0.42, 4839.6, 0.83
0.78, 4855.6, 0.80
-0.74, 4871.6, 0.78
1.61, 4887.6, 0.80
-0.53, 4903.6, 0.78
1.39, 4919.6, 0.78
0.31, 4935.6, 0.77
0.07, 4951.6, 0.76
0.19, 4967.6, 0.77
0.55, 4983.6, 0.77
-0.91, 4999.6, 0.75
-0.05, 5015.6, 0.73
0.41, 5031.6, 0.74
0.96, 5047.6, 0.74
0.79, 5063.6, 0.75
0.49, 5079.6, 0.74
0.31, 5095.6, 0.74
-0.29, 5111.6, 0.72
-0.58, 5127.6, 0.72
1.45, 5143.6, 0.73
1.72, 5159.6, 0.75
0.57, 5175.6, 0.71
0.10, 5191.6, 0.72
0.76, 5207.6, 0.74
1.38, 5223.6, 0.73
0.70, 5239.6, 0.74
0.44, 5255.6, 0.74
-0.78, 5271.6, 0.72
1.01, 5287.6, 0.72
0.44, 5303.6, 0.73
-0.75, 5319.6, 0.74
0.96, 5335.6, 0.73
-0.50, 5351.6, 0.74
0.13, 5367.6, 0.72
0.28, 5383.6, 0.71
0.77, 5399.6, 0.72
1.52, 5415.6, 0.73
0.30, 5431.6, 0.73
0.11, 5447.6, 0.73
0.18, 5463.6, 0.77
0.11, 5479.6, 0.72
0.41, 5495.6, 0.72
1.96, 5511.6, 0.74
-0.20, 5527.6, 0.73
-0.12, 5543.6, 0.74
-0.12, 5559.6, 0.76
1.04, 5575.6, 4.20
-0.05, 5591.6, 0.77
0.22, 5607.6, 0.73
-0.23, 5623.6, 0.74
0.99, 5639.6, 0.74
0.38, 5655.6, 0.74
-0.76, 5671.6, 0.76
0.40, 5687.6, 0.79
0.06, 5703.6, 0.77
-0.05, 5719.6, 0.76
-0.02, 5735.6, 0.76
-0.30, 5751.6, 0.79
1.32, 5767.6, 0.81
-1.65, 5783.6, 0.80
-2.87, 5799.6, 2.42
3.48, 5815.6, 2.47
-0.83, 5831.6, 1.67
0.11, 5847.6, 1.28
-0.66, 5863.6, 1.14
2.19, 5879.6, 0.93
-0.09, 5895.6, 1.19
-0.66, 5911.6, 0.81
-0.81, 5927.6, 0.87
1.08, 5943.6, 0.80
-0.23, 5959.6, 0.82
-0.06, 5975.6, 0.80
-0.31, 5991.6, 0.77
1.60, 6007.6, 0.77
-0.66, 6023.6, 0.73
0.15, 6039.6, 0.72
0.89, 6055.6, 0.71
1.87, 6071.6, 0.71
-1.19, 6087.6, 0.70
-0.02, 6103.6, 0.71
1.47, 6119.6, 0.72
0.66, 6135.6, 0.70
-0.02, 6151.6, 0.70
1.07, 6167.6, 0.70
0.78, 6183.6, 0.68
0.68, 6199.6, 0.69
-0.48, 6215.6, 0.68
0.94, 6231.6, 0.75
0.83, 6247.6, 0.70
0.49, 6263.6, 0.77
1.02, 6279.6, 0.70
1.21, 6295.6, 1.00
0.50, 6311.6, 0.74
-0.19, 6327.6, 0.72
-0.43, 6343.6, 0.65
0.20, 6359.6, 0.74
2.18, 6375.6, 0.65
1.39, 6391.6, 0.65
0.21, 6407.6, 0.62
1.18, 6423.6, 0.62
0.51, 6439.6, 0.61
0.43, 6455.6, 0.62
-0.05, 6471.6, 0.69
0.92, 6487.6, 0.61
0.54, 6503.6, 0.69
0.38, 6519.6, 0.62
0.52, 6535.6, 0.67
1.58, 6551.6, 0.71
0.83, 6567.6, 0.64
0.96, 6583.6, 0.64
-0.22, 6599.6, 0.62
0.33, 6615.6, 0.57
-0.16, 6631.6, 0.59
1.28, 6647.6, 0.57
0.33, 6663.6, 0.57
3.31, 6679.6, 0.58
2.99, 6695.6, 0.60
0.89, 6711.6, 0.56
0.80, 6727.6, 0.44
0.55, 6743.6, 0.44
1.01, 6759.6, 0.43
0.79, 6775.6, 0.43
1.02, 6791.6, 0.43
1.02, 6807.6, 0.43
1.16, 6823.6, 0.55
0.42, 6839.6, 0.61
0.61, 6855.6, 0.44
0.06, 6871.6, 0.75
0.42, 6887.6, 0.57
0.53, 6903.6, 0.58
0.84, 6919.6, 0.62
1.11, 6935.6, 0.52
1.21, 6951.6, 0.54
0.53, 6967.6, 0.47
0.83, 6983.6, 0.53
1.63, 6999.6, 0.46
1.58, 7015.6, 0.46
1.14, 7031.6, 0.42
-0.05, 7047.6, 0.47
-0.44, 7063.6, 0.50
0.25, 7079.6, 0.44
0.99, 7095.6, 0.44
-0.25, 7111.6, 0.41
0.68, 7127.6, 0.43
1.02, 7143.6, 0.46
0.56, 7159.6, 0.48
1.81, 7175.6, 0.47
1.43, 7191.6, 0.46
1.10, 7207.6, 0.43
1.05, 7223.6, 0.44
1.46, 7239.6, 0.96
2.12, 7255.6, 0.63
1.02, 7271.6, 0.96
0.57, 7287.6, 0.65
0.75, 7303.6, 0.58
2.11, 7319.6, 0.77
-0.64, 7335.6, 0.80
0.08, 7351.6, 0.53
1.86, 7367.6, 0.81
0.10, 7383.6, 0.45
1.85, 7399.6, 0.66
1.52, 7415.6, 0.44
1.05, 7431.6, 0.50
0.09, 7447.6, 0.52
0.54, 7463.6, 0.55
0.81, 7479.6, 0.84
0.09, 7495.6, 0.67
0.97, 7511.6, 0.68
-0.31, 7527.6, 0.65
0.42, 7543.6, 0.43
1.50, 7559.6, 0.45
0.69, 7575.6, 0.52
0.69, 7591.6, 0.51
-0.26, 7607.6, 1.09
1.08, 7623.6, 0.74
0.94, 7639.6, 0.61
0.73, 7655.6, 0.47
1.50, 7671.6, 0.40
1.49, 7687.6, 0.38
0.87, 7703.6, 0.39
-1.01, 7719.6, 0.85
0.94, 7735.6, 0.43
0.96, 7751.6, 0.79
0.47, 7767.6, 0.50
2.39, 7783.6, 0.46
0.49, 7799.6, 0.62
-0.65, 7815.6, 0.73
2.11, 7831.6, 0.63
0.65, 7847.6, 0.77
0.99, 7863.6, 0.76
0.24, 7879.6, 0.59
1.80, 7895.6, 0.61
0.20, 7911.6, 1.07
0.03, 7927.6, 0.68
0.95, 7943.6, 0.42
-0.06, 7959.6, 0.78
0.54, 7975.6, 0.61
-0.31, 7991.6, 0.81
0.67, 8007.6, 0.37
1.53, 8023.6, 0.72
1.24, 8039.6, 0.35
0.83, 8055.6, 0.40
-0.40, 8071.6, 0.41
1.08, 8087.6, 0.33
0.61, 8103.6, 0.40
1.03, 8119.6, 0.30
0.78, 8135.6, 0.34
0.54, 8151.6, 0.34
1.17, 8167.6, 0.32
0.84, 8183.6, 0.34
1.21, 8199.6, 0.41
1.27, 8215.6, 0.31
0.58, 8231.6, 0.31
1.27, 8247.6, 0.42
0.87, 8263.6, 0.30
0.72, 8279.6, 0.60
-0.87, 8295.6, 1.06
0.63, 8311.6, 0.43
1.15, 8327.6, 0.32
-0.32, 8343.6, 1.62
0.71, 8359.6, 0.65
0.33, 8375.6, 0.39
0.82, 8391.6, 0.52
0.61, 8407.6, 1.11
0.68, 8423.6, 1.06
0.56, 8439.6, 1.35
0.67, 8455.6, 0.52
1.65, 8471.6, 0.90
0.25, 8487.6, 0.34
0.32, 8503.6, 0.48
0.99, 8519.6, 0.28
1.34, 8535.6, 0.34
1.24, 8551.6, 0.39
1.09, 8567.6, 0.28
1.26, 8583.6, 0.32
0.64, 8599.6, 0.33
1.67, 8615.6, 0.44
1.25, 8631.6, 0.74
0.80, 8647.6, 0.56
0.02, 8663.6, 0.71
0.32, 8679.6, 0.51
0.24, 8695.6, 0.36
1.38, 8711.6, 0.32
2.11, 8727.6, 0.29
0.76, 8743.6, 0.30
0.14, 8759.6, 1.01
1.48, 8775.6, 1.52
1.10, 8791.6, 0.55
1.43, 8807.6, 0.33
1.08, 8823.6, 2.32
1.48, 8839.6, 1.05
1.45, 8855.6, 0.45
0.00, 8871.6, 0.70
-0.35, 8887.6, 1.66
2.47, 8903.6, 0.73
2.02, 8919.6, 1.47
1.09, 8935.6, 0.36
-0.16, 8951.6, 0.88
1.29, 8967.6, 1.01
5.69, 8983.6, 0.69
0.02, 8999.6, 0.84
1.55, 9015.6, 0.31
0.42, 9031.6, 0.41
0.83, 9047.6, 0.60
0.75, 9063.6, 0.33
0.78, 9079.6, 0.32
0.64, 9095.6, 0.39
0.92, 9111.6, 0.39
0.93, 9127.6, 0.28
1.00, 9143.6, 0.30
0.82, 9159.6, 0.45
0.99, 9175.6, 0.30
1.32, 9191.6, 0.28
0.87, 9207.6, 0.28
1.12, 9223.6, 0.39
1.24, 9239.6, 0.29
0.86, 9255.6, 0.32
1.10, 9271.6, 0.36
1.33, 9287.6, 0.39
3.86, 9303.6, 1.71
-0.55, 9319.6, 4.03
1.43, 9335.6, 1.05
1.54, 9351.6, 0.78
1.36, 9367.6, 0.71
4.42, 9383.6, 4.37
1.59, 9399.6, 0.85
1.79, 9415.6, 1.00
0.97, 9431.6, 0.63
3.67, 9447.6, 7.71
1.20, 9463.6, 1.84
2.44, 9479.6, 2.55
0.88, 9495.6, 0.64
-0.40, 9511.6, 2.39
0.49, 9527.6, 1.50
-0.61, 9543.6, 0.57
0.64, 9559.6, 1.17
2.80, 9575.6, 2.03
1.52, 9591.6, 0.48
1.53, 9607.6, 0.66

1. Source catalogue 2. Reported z 0.794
